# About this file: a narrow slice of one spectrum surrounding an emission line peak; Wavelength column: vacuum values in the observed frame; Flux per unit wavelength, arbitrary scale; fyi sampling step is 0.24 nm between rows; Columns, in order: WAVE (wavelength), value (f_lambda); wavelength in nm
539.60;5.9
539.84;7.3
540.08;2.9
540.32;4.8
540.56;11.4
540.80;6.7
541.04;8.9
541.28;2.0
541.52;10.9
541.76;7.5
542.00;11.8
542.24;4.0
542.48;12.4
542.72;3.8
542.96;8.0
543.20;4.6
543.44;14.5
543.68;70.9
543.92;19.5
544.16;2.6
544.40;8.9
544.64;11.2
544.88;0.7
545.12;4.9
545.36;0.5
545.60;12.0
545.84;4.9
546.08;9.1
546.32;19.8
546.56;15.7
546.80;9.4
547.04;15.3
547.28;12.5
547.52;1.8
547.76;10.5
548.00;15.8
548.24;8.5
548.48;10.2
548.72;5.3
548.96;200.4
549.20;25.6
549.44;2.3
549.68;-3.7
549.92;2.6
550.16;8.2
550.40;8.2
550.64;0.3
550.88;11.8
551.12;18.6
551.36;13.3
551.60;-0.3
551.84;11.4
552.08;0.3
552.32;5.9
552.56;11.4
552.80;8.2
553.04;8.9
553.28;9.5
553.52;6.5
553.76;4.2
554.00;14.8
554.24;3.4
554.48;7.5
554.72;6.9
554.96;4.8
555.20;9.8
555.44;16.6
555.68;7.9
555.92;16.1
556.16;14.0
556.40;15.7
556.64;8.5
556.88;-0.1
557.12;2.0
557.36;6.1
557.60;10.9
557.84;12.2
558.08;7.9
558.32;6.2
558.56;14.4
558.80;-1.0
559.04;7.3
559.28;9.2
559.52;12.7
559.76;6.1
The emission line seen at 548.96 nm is [O III]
